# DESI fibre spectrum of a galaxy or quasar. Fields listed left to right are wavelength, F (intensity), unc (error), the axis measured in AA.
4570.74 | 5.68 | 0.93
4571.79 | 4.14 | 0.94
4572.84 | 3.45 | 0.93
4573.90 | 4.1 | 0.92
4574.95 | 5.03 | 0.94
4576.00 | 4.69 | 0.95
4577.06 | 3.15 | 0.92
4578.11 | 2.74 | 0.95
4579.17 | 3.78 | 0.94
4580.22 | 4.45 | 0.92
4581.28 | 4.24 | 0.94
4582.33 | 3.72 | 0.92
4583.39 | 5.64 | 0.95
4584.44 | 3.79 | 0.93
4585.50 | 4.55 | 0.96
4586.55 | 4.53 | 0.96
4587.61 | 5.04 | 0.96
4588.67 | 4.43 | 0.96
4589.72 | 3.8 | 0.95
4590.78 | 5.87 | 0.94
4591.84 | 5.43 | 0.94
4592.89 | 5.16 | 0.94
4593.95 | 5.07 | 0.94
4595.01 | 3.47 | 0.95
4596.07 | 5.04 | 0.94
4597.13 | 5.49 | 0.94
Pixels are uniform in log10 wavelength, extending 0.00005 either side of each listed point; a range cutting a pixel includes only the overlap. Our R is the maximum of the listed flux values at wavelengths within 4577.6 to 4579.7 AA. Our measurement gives 3.78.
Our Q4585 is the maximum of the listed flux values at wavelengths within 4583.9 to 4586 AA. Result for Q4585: 4.55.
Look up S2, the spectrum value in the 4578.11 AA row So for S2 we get 2.74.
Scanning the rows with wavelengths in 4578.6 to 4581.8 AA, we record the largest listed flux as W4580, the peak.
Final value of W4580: 4.45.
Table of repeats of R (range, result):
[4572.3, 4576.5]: 5.03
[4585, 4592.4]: 5.87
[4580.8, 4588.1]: 5.64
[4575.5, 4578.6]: 4.69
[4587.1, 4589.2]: 5.04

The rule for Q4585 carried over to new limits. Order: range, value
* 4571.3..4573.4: 4.14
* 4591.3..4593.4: 5.43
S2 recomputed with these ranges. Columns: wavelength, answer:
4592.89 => 5.16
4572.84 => 3.45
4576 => 4.69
